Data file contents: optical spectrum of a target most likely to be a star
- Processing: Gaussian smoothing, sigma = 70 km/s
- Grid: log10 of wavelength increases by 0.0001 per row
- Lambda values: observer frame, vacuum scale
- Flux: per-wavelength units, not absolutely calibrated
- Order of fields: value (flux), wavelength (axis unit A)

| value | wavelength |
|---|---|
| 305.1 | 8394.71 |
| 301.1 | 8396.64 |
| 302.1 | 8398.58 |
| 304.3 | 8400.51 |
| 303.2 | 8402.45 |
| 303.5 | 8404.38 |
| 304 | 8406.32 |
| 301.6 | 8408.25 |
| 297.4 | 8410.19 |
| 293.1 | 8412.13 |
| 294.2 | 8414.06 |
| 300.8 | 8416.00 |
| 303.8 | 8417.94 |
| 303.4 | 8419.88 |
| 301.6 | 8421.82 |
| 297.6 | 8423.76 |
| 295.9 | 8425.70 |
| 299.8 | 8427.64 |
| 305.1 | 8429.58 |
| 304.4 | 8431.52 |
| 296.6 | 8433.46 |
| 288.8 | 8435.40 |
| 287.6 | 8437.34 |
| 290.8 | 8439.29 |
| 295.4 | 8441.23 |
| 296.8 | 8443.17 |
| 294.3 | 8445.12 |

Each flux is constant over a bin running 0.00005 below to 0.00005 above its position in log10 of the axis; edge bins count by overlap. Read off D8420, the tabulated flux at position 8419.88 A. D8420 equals 303.4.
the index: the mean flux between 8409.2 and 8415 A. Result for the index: 295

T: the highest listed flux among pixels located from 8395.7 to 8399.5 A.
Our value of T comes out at 302.1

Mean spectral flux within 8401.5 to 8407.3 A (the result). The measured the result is 304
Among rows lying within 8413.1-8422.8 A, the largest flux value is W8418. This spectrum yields 303.8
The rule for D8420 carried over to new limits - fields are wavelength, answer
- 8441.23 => 295.4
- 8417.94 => 303.8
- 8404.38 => 303.5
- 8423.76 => 297.6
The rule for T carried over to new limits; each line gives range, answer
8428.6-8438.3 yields 305.1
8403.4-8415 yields 304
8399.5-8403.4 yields 304.3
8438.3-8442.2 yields 295.4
